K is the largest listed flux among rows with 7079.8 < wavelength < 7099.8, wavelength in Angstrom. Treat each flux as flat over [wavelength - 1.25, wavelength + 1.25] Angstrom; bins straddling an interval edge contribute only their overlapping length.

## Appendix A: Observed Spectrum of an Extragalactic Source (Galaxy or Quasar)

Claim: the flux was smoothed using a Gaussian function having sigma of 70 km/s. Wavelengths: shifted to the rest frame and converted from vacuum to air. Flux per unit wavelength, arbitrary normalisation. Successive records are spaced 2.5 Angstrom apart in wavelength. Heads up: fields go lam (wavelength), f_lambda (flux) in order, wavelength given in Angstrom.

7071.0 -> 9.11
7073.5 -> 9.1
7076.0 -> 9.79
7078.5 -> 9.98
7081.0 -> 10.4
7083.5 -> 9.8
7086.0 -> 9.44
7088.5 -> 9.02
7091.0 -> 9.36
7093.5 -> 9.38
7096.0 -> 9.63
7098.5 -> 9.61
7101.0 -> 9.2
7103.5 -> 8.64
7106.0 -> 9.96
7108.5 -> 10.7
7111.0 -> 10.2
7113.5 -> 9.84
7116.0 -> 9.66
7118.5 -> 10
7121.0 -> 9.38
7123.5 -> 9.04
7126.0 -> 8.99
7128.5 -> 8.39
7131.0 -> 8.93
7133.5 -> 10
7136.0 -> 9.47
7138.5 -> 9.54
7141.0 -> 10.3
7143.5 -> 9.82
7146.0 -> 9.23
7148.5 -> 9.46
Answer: 10.4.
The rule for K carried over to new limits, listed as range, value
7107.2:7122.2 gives 10.7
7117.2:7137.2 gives 10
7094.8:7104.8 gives 9.63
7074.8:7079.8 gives 9.98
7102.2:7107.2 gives 9.96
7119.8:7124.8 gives 9.38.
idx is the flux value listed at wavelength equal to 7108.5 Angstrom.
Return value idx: 10.7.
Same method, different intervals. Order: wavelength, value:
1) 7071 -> 9.11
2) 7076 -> 9.79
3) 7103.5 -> 8.64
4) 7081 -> 10.4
